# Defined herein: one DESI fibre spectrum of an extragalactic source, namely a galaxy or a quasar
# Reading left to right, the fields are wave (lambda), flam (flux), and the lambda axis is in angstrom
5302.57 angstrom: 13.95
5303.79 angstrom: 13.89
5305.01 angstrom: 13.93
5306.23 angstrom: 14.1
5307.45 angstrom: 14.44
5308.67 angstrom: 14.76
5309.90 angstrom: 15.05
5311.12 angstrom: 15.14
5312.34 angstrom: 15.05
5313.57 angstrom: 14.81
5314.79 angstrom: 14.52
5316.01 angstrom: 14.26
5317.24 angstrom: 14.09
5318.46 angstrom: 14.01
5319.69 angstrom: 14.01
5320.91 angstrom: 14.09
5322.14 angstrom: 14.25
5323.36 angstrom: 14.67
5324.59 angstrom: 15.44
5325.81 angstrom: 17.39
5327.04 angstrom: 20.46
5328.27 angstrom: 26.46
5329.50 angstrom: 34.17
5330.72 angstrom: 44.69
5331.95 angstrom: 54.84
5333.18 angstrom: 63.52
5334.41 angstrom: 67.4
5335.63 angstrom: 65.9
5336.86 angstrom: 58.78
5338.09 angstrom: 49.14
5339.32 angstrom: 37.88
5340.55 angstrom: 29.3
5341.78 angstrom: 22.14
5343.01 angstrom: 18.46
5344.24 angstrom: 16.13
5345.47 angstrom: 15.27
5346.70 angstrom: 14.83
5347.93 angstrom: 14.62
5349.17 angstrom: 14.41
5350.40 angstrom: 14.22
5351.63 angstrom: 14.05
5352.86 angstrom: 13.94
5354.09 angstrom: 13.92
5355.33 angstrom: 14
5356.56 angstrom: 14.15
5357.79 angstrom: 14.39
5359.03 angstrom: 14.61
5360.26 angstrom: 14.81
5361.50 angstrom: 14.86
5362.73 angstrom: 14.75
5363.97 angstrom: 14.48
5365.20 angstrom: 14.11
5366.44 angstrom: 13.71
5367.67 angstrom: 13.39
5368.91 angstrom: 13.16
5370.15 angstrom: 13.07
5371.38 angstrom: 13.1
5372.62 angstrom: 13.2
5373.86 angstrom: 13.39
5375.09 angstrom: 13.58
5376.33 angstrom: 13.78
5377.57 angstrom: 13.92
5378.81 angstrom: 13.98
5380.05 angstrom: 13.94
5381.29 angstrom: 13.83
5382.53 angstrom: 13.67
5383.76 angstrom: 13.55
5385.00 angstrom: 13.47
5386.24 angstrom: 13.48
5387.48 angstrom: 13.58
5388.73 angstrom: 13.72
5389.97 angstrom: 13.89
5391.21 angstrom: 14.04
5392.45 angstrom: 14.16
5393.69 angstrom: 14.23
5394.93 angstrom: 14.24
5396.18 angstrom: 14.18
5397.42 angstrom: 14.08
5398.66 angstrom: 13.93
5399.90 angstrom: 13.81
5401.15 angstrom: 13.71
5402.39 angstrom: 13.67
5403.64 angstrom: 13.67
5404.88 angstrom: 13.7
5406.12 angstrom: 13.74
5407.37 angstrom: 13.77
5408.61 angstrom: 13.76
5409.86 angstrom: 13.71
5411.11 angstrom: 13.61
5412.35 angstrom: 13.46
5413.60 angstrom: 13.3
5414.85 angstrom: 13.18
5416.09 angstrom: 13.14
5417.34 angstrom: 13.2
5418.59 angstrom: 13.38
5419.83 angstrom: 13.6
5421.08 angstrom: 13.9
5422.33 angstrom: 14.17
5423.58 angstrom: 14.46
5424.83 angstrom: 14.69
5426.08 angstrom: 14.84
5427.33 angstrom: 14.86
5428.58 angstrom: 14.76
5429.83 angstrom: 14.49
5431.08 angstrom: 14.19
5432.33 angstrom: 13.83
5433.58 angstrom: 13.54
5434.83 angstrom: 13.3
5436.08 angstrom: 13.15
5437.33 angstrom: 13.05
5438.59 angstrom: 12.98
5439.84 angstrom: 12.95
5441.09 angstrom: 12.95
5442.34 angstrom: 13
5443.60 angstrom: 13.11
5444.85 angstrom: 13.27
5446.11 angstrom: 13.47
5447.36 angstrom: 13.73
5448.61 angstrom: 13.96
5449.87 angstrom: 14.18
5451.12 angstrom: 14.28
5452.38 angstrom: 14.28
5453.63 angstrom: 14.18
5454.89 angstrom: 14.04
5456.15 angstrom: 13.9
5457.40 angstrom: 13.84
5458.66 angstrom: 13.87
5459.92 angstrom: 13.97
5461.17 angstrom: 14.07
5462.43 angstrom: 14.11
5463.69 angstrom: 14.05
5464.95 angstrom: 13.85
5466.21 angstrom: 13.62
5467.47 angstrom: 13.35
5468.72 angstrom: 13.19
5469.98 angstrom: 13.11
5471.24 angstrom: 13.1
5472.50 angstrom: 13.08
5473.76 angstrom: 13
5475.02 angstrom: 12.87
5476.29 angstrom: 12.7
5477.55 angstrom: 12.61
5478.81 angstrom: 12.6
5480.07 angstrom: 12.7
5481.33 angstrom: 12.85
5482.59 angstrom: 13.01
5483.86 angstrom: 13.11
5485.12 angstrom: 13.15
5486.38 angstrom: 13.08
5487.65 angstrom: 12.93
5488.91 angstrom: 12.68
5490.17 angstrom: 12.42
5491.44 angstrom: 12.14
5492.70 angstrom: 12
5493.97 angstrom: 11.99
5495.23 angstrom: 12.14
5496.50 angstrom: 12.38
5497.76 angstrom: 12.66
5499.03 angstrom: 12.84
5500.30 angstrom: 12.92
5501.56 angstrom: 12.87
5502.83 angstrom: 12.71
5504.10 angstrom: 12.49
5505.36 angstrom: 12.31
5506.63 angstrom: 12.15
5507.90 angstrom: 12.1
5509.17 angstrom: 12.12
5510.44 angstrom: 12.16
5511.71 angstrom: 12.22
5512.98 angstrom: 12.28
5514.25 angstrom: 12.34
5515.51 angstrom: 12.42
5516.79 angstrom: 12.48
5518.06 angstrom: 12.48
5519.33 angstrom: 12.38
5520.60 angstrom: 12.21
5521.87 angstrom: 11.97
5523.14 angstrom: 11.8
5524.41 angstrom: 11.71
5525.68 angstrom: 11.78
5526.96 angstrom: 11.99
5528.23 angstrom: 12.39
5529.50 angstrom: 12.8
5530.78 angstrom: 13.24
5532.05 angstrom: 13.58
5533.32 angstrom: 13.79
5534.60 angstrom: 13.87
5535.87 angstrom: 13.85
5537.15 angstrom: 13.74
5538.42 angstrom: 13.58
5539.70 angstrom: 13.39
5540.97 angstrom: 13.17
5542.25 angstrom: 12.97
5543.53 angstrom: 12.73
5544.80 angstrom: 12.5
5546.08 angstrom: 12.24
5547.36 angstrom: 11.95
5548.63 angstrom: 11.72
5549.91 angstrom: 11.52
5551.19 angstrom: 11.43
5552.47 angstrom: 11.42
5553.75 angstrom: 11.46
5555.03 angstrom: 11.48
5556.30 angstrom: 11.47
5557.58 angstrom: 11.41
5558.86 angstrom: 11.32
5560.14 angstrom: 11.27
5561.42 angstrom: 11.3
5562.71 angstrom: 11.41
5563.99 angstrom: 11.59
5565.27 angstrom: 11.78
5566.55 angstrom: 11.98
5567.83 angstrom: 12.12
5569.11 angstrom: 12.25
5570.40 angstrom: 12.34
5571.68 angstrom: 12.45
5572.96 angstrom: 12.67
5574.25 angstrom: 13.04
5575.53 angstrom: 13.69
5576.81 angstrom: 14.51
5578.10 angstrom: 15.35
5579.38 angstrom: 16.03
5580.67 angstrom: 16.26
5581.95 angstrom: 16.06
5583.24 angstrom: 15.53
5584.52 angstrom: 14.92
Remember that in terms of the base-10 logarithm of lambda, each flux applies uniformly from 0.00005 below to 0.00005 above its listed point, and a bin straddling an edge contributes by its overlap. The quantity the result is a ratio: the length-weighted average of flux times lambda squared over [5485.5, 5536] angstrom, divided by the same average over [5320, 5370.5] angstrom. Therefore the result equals 0.56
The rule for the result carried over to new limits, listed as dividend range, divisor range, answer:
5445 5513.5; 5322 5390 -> 0.64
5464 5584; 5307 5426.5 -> 0.74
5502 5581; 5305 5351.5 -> 0.54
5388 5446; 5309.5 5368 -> 0.62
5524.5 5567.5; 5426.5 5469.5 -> 0.93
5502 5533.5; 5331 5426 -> 0.72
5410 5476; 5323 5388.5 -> 0.66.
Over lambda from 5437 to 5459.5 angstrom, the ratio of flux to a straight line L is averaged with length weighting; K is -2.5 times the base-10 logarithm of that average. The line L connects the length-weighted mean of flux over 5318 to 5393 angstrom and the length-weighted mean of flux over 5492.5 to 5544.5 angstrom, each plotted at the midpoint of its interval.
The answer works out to 0.178 mag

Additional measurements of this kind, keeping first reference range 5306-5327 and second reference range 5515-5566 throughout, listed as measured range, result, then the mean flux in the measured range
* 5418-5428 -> -0.05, 14.2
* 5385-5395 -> 0.01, 13.9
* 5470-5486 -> 0.01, 12.9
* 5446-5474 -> -0.04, 13.8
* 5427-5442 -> -0.01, 13.6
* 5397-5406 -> 0.01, 13.8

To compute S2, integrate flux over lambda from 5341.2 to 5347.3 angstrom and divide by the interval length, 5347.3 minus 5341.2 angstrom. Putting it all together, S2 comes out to 17.4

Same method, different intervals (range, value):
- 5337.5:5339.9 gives 43.5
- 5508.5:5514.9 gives 12.2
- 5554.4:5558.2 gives 11.5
